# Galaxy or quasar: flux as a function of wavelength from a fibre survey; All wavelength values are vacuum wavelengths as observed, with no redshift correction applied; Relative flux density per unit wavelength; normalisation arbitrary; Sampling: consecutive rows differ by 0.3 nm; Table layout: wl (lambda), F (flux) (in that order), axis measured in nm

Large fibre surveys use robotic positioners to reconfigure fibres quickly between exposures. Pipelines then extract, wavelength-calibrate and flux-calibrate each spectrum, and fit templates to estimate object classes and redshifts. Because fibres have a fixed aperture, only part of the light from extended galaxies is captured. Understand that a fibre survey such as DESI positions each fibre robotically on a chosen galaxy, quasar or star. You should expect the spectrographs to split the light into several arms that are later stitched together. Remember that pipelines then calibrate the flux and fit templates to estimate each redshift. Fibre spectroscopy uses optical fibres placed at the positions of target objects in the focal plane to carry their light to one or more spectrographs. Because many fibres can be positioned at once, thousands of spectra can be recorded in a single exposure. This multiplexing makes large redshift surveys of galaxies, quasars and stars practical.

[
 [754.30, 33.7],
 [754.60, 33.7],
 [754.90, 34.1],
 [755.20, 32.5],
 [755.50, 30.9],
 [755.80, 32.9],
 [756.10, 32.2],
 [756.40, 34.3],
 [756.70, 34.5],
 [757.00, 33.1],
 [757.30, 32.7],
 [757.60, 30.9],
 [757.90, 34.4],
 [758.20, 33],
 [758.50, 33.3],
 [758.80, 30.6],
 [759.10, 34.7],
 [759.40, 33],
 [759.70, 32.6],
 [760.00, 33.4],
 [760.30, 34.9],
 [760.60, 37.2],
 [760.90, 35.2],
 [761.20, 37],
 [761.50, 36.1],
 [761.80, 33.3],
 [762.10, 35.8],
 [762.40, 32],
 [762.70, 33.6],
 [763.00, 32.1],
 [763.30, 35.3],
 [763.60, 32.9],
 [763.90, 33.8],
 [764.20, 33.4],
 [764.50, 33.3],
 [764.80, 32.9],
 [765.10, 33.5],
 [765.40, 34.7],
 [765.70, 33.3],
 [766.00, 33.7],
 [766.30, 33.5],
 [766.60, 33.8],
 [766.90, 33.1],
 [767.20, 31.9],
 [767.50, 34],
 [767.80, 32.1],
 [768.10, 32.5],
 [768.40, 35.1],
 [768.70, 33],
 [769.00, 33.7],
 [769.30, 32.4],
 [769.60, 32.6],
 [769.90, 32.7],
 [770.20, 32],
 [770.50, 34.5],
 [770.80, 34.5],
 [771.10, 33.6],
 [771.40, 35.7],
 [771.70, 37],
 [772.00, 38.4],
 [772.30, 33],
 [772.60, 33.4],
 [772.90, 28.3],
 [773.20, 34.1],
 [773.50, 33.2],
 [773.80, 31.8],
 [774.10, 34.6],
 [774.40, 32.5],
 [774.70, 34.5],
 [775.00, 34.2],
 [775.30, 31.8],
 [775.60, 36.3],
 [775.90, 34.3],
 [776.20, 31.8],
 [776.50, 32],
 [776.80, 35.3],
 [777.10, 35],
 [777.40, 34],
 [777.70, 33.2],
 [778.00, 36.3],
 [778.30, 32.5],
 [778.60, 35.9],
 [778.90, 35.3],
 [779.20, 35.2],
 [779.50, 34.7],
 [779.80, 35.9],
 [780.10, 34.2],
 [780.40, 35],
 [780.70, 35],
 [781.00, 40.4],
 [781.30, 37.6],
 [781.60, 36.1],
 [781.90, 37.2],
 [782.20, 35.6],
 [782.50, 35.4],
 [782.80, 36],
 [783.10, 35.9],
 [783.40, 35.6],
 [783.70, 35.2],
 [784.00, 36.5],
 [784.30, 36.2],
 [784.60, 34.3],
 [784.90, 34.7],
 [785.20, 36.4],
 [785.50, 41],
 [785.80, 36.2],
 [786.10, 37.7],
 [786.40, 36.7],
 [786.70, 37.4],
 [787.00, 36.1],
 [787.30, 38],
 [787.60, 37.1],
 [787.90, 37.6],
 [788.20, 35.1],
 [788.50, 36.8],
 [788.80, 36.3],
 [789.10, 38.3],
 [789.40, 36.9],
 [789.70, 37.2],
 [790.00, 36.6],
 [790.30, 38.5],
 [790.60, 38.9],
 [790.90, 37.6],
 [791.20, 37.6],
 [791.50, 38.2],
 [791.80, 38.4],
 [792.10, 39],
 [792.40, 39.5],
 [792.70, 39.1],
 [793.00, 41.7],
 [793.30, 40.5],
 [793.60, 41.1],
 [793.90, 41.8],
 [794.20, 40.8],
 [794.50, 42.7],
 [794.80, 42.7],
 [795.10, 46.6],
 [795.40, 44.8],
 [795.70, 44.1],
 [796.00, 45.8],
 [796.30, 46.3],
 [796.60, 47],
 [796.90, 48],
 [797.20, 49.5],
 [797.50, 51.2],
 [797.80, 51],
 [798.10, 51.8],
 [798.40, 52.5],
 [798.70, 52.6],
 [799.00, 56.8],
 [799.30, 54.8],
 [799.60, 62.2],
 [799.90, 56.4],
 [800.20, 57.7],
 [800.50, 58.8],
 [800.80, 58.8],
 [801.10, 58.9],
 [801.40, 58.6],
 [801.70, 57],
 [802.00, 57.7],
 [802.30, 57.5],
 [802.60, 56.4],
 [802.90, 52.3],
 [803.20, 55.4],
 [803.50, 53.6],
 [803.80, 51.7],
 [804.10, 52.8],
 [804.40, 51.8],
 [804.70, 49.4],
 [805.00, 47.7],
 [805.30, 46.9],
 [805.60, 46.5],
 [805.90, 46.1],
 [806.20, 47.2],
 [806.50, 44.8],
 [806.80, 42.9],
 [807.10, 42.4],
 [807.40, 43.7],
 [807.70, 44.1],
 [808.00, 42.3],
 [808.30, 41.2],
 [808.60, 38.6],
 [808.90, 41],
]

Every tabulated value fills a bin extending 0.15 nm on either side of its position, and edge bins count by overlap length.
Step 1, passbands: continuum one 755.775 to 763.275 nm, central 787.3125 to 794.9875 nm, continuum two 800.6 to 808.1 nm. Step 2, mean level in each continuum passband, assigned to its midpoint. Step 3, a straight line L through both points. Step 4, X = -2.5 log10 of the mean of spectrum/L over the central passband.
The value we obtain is 0.18 mag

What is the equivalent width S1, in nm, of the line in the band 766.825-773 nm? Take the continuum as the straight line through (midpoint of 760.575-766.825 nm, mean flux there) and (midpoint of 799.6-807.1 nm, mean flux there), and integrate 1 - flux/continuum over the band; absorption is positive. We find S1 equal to 0.571 nm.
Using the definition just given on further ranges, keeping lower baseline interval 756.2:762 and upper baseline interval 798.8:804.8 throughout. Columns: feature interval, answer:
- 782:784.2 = 0.50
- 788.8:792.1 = 0.81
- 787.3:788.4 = 0.27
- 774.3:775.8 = 0.29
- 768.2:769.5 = 0.18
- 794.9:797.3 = 0.30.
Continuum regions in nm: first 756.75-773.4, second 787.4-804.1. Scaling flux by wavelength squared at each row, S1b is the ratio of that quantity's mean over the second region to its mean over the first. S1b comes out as 1.50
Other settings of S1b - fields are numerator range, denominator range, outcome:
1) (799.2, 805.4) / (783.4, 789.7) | 1.56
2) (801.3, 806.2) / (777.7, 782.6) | 1.56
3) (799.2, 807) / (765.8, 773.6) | 1.72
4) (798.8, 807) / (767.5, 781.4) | 1.68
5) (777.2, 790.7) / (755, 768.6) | 1.15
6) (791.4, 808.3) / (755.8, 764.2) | 1.60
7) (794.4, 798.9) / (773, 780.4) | 1.48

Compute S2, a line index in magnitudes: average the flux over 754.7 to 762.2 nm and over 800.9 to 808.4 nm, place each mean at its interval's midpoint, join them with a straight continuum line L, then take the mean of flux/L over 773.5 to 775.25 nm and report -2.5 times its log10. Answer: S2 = 0.18 mag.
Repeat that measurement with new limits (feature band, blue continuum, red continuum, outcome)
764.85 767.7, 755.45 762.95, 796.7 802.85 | 0.122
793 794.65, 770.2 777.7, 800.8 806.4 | 0.126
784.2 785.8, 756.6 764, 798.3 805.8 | 0.253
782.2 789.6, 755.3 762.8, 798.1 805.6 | 0.270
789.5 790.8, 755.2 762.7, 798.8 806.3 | 0.268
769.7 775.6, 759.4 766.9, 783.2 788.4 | 0.043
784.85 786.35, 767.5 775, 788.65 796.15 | 0.021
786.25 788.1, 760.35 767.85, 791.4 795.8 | 0.076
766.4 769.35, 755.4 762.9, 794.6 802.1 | 0.142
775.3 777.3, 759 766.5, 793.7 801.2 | 0.190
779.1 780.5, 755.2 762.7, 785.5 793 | 0.044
